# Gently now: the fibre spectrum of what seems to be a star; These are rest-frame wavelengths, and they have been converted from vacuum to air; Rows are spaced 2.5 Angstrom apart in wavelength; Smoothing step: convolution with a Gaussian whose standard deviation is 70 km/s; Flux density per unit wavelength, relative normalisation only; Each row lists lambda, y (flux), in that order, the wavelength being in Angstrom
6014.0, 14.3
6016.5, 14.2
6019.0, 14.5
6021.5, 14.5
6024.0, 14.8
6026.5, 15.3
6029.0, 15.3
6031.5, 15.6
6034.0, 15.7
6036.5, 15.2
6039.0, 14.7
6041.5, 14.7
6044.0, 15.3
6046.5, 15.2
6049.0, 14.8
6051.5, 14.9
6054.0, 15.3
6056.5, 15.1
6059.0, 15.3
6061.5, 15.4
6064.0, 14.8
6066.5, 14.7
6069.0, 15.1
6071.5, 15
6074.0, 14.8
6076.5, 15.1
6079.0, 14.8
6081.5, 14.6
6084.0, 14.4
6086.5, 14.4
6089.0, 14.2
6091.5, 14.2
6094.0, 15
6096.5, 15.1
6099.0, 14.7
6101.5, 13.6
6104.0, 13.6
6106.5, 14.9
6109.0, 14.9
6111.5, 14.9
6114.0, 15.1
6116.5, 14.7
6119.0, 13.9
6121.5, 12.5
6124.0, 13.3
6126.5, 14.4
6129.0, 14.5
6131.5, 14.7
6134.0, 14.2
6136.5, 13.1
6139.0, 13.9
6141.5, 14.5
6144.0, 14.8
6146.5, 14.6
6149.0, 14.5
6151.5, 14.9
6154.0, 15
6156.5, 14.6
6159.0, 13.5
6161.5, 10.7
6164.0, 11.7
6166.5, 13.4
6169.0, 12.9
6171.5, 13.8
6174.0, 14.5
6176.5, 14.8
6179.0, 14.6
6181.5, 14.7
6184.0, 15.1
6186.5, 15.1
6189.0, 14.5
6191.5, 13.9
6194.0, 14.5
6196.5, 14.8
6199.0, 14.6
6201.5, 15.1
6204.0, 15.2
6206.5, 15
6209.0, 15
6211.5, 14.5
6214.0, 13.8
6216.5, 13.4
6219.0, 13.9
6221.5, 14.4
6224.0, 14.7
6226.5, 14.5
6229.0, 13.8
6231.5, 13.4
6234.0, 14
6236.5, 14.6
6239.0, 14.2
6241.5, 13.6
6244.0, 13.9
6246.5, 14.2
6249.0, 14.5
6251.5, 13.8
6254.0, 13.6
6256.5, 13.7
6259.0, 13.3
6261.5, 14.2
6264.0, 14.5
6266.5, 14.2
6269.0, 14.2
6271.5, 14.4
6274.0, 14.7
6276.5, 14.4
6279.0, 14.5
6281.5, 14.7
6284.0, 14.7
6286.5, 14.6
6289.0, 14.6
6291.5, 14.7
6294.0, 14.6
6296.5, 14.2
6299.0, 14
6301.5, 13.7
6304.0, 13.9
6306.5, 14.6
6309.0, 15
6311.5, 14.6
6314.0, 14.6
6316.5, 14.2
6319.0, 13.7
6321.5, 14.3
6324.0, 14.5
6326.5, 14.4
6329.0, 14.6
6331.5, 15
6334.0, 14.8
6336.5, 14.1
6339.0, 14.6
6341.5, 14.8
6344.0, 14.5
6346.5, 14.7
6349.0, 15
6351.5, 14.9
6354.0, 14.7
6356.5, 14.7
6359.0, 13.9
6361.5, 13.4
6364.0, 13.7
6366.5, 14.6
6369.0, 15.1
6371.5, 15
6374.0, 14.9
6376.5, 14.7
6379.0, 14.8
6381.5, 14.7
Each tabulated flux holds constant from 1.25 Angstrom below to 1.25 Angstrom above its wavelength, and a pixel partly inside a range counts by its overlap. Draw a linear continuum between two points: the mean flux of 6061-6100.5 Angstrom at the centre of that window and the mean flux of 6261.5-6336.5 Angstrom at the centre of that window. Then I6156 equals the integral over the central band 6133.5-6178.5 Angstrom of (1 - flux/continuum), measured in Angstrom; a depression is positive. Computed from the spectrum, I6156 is 2.4 Angstrom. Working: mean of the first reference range 14.7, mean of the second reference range 14.4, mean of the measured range 13.9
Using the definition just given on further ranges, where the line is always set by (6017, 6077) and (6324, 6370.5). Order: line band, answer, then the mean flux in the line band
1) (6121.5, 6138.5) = 1.1 Angstrom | 13.9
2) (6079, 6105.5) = 1.0 Angstrom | 14.4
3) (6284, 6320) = 0.6 Angstrom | 14.4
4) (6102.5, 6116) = 0.2 Angstrom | 14.7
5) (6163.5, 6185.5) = 1.2 Angstrom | 14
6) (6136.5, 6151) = 0.5 Angstrom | 14.4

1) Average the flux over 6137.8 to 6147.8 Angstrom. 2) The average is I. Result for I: 14.5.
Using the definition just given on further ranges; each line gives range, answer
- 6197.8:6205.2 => 15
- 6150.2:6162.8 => 13.7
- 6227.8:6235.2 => 13.7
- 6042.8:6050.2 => 15.1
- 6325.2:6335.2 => 14.7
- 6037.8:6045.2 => 14.9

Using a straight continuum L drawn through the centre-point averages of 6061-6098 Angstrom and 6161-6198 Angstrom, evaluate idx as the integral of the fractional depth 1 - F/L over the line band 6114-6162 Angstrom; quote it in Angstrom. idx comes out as 0.7 Angstrom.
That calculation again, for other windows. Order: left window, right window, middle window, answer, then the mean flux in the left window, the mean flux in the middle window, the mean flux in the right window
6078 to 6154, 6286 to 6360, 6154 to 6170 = 1.6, 14.4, 13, 14.5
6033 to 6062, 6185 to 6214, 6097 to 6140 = 2.1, 15.1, 14.2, 14.7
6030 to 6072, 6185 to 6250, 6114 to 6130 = 0.9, 15.1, 14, 14.4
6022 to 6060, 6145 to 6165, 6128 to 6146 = -0.4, 15.1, 14.3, 13.7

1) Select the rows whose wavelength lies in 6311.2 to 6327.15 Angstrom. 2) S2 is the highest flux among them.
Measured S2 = 14.6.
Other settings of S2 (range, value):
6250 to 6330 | 15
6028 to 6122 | 15.7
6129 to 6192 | 15.1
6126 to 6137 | 14.7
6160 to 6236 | 15.2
